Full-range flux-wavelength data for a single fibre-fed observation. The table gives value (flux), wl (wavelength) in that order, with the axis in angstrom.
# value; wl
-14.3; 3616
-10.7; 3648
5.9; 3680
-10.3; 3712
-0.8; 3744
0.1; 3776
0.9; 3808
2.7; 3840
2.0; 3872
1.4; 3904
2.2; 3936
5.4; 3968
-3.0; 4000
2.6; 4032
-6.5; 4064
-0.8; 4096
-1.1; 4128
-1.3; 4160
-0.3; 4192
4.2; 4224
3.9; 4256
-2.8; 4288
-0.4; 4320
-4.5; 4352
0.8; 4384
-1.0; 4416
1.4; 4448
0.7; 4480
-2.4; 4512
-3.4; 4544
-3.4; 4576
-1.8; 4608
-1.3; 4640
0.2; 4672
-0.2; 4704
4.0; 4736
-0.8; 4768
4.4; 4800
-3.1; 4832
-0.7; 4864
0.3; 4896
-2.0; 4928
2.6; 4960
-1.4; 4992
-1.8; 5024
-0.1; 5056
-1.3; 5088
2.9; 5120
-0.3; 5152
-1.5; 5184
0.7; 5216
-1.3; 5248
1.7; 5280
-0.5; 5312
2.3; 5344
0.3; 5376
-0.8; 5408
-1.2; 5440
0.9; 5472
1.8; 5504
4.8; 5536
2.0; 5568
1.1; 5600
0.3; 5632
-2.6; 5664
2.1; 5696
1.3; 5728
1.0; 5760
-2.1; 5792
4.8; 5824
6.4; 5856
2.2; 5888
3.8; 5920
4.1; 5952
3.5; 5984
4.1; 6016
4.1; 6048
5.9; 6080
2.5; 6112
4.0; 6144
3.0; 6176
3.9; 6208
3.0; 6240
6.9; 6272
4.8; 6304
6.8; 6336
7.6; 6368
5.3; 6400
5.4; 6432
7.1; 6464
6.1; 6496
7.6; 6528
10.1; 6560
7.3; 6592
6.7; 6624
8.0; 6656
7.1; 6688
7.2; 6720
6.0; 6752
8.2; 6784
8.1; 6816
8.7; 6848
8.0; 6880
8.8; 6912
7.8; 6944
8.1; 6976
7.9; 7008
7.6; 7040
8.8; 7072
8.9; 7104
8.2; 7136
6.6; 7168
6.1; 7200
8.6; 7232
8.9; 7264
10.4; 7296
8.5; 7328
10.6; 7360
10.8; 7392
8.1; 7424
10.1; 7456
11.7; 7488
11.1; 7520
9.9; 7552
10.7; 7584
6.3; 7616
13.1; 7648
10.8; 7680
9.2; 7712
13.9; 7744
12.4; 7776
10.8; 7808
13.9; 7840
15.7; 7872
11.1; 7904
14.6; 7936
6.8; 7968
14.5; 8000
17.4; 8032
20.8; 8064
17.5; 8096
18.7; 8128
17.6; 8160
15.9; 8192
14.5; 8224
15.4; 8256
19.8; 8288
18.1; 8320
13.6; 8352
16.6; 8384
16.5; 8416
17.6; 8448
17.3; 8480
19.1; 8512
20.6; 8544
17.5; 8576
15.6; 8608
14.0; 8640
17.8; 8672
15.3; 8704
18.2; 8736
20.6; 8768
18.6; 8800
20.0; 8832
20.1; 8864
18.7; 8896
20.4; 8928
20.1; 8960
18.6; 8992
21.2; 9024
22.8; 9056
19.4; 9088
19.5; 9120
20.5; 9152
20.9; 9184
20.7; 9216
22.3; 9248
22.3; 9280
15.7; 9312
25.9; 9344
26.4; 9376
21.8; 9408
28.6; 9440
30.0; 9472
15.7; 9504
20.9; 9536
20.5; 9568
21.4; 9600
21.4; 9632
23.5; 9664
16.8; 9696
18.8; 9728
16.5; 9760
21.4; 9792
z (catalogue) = 1.006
